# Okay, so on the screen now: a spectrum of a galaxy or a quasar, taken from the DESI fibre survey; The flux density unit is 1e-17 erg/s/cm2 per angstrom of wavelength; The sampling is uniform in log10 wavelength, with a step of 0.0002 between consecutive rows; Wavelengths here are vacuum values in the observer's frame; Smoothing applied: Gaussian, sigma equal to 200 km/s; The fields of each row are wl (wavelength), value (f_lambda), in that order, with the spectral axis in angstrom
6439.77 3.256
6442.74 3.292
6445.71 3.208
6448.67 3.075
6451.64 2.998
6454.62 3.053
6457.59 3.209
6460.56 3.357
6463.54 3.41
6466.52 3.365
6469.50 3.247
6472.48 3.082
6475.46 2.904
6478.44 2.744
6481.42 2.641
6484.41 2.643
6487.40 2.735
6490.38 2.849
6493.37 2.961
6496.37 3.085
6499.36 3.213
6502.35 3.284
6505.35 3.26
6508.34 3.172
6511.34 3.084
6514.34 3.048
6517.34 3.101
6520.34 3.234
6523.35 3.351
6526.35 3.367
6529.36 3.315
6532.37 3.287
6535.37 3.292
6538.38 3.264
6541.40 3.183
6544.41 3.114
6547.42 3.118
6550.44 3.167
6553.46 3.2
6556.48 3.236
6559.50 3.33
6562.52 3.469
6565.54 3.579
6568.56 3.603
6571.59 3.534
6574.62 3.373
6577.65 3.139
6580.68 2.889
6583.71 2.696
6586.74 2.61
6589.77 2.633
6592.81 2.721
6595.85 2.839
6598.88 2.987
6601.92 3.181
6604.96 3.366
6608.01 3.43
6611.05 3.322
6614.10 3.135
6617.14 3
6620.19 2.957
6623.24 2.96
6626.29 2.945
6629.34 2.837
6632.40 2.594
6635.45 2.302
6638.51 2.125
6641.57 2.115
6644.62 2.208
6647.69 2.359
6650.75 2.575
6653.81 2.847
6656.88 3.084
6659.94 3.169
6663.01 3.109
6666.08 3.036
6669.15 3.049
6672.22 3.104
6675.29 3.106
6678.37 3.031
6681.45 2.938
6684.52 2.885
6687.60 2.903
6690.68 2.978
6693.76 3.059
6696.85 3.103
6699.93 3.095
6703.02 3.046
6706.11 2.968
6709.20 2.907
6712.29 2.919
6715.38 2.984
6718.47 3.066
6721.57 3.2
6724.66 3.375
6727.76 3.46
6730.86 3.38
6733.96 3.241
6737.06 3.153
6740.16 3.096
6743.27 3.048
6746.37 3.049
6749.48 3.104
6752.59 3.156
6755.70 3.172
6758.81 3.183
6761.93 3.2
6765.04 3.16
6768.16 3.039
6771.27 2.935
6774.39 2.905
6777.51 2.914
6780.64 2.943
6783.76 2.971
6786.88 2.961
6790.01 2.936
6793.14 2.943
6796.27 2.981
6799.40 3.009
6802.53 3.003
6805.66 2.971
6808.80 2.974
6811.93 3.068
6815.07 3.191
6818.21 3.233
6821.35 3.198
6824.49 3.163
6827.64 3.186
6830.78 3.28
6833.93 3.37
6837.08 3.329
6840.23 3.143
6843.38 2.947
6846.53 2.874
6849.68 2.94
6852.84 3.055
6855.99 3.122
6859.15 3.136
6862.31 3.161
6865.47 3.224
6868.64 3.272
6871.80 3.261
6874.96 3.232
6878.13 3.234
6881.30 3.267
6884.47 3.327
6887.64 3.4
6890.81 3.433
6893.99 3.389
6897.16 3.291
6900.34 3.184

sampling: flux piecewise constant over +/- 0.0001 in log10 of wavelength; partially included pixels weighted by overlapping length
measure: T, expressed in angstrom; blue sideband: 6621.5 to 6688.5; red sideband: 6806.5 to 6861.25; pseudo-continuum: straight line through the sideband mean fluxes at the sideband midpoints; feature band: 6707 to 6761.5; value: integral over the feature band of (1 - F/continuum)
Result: -3.9 angstrom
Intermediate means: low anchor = 2.79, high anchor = 3.13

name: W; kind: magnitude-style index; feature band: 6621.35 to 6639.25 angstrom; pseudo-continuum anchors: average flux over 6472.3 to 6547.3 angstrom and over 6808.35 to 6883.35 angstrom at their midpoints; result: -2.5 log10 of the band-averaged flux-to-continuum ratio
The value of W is 0.174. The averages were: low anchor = 3.09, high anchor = 3.16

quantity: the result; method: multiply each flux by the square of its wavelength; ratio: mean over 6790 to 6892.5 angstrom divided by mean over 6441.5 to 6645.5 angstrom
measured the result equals 1.13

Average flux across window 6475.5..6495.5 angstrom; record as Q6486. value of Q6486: 2.78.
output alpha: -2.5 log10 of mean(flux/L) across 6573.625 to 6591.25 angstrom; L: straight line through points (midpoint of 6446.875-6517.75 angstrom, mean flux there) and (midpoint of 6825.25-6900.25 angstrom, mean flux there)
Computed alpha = 0.08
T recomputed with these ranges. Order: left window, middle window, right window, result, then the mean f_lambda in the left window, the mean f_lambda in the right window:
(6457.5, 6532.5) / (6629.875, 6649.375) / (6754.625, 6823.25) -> 4.8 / 3.11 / 3.04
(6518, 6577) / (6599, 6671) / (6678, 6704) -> 6.1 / 3.31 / 3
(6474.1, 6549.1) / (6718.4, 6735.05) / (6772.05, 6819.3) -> -1.6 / 3.09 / 3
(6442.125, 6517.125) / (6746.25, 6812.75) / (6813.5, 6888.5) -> 2.9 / 3.07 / 3.19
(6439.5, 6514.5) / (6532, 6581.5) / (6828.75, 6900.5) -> -2.8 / 3.08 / 3.21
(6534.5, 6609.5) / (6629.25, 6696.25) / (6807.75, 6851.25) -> 7.5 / 3.16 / 3.14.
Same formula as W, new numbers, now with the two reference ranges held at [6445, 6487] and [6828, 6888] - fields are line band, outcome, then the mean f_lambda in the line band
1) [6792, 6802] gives 0.06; 2.98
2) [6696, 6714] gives 0.05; 3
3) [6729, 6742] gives -0.03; 3.22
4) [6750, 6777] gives 0.02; 3.09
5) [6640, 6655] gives 0.28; 2.41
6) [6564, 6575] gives -0.15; 3.54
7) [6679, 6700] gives 0.05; 2.99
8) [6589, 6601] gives 0.10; 2.82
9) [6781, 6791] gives 0.07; 2.96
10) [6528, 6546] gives -0.06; 3.24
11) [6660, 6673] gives 0.01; 3.08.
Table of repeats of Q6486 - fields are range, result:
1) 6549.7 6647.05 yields 2.98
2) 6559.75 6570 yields 3.53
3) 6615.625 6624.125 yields 2.97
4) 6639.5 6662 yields 2.62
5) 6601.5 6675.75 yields 2.87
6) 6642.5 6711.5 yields 2.93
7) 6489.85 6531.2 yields 3.17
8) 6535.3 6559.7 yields 3.2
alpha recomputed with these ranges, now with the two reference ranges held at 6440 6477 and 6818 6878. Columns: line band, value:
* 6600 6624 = 0.00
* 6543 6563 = -0.01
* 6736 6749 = 0.03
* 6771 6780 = 0.09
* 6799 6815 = 0.05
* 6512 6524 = 0.01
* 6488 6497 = 0.09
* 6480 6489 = 0.19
